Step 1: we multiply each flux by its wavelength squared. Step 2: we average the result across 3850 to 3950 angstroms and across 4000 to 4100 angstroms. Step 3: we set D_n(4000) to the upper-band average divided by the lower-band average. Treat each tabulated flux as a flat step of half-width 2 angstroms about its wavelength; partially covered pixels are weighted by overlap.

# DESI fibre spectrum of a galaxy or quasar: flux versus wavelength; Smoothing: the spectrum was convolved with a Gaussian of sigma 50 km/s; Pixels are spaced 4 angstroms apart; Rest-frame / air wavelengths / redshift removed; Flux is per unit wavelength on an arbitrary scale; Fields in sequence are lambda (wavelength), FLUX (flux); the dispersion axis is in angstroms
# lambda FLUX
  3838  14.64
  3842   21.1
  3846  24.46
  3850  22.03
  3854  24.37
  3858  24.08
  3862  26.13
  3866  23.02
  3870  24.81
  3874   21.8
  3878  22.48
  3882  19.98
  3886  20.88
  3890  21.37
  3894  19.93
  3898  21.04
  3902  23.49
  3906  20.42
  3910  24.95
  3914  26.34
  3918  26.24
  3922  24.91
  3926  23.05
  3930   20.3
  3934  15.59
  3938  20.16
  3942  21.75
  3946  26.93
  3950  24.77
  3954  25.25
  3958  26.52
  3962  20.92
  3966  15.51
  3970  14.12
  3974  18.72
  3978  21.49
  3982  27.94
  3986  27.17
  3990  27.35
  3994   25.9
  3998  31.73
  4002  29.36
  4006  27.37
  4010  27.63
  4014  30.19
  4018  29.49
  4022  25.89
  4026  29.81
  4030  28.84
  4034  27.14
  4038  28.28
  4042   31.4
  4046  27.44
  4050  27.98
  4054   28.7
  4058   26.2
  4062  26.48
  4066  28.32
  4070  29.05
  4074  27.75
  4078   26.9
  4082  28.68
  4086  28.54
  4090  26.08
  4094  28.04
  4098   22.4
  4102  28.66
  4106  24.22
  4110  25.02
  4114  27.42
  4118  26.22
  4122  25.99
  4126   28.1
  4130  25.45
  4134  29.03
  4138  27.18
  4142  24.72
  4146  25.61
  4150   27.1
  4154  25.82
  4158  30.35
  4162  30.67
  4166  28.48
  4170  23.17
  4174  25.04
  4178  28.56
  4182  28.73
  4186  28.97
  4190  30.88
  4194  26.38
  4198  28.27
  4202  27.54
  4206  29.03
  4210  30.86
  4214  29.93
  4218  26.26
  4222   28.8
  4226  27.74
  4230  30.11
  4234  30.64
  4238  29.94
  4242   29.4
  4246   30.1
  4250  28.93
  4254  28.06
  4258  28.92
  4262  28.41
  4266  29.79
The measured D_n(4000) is 1.3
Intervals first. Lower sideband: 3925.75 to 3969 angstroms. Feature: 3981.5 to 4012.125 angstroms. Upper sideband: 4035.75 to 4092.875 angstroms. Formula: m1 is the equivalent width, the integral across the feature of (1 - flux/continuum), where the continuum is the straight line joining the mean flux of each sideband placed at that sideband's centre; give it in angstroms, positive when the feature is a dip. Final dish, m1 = -4.7 angstroms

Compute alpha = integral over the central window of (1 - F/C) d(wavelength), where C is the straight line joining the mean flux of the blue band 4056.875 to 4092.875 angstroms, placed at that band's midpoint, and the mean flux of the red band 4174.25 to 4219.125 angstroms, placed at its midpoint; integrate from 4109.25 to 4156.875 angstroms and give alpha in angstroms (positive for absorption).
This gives 2.52 angstroms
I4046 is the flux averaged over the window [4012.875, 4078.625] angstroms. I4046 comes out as 28.2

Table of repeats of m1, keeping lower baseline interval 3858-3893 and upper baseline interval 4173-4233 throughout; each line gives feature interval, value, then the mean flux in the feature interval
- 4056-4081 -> -1.3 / 27.5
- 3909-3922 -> -1.4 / 25.8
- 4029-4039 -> -1.0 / 28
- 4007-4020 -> -2.0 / 29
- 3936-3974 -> 3.8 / 21.6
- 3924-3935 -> 1.7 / 20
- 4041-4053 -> -1.4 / 28.7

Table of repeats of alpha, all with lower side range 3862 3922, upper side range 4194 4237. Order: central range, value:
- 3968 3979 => 2.96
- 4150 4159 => 0.03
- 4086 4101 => 0.24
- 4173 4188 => 0.09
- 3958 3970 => 2.60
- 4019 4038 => -2.01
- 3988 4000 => -1.75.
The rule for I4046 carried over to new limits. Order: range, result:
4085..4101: 26.3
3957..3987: 21.2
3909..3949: 23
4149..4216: 28.2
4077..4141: 26.7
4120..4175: 26.9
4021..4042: 28.4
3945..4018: 25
